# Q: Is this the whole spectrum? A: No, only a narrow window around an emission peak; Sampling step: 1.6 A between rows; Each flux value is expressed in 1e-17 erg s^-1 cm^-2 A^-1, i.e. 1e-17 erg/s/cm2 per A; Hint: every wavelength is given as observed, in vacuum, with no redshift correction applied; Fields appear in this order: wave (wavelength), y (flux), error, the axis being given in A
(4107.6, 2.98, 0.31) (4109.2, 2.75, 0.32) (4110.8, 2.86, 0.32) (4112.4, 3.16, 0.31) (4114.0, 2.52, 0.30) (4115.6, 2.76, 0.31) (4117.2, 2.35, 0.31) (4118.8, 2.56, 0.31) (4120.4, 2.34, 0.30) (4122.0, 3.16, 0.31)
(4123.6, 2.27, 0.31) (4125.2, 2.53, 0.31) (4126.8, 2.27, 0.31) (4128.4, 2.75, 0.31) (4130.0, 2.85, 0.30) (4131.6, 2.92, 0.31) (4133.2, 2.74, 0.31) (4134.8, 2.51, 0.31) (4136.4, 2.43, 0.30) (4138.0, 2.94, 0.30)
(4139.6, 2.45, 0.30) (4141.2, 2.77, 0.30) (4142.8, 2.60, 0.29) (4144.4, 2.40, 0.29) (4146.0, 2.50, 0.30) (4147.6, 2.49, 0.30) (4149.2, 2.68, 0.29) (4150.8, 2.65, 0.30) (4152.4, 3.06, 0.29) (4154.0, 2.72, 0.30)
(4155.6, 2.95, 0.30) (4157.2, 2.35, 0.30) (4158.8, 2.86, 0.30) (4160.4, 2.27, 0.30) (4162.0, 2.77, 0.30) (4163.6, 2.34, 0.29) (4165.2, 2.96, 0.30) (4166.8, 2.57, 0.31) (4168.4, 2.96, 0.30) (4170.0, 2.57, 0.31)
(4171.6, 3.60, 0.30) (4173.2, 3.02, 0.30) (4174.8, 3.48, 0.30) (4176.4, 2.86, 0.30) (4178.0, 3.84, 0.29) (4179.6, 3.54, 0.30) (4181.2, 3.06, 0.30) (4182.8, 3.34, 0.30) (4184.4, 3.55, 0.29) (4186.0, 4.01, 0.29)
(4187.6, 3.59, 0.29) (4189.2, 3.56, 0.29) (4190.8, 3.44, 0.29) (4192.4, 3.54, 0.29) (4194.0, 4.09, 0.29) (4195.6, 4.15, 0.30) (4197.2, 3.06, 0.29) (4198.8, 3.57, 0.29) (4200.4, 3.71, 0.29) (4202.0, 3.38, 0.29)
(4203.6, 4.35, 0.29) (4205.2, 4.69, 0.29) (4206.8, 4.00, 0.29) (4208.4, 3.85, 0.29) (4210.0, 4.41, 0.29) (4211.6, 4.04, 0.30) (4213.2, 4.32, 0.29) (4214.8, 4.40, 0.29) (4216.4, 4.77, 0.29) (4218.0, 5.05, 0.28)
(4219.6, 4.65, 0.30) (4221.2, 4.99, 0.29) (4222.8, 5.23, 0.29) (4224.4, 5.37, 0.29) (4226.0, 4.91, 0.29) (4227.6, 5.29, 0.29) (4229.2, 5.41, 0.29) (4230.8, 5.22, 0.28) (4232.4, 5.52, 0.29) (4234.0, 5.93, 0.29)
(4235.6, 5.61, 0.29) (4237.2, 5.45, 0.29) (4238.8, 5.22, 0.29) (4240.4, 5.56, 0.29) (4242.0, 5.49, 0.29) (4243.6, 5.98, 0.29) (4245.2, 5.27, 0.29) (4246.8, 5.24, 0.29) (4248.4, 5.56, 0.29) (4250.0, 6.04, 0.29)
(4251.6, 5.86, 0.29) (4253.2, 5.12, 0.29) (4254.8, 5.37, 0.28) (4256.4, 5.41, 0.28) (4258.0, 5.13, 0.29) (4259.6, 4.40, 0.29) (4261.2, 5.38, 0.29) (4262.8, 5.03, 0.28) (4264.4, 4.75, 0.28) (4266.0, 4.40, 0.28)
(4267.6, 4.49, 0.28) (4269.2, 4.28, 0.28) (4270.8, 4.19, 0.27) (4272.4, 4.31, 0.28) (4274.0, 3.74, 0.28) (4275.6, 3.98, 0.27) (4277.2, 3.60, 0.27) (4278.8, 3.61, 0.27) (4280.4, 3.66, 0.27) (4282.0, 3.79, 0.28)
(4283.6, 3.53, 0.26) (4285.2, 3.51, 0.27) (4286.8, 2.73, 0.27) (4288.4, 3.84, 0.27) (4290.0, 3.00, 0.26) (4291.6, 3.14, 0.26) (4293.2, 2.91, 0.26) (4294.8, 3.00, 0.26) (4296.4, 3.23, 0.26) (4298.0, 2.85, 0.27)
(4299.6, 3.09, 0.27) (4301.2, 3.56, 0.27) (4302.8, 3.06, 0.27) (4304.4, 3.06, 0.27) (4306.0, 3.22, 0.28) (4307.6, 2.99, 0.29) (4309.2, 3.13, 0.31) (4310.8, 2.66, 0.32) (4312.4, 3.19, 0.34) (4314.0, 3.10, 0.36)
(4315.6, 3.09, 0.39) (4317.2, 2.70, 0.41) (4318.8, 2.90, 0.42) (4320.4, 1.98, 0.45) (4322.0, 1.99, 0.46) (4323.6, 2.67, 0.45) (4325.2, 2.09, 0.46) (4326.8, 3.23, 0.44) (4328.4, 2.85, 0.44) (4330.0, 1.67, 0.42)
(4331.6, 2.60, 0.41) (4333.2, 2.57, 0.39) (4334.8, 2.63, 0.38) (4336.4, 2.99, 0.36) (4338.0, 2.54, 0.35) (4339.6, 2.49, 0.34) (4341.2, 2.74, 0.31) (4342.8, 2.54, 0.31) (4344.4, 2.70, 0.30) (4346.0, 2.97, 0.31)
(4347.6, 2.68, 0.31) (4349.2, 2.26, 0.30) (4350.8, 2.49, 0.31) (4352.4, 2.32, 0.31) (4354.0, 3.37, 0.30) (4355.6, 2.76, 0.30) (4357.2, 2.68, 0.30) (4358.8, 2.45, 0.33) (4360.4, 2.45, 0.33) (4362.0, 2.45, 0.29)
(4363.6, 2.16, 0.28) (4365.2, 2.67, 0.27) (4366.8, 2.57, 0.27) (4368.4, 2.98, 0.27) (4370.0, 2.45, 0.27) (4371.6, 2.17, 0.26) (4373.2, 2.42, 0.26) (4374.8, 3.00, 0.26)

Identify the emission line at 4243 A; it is C IV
